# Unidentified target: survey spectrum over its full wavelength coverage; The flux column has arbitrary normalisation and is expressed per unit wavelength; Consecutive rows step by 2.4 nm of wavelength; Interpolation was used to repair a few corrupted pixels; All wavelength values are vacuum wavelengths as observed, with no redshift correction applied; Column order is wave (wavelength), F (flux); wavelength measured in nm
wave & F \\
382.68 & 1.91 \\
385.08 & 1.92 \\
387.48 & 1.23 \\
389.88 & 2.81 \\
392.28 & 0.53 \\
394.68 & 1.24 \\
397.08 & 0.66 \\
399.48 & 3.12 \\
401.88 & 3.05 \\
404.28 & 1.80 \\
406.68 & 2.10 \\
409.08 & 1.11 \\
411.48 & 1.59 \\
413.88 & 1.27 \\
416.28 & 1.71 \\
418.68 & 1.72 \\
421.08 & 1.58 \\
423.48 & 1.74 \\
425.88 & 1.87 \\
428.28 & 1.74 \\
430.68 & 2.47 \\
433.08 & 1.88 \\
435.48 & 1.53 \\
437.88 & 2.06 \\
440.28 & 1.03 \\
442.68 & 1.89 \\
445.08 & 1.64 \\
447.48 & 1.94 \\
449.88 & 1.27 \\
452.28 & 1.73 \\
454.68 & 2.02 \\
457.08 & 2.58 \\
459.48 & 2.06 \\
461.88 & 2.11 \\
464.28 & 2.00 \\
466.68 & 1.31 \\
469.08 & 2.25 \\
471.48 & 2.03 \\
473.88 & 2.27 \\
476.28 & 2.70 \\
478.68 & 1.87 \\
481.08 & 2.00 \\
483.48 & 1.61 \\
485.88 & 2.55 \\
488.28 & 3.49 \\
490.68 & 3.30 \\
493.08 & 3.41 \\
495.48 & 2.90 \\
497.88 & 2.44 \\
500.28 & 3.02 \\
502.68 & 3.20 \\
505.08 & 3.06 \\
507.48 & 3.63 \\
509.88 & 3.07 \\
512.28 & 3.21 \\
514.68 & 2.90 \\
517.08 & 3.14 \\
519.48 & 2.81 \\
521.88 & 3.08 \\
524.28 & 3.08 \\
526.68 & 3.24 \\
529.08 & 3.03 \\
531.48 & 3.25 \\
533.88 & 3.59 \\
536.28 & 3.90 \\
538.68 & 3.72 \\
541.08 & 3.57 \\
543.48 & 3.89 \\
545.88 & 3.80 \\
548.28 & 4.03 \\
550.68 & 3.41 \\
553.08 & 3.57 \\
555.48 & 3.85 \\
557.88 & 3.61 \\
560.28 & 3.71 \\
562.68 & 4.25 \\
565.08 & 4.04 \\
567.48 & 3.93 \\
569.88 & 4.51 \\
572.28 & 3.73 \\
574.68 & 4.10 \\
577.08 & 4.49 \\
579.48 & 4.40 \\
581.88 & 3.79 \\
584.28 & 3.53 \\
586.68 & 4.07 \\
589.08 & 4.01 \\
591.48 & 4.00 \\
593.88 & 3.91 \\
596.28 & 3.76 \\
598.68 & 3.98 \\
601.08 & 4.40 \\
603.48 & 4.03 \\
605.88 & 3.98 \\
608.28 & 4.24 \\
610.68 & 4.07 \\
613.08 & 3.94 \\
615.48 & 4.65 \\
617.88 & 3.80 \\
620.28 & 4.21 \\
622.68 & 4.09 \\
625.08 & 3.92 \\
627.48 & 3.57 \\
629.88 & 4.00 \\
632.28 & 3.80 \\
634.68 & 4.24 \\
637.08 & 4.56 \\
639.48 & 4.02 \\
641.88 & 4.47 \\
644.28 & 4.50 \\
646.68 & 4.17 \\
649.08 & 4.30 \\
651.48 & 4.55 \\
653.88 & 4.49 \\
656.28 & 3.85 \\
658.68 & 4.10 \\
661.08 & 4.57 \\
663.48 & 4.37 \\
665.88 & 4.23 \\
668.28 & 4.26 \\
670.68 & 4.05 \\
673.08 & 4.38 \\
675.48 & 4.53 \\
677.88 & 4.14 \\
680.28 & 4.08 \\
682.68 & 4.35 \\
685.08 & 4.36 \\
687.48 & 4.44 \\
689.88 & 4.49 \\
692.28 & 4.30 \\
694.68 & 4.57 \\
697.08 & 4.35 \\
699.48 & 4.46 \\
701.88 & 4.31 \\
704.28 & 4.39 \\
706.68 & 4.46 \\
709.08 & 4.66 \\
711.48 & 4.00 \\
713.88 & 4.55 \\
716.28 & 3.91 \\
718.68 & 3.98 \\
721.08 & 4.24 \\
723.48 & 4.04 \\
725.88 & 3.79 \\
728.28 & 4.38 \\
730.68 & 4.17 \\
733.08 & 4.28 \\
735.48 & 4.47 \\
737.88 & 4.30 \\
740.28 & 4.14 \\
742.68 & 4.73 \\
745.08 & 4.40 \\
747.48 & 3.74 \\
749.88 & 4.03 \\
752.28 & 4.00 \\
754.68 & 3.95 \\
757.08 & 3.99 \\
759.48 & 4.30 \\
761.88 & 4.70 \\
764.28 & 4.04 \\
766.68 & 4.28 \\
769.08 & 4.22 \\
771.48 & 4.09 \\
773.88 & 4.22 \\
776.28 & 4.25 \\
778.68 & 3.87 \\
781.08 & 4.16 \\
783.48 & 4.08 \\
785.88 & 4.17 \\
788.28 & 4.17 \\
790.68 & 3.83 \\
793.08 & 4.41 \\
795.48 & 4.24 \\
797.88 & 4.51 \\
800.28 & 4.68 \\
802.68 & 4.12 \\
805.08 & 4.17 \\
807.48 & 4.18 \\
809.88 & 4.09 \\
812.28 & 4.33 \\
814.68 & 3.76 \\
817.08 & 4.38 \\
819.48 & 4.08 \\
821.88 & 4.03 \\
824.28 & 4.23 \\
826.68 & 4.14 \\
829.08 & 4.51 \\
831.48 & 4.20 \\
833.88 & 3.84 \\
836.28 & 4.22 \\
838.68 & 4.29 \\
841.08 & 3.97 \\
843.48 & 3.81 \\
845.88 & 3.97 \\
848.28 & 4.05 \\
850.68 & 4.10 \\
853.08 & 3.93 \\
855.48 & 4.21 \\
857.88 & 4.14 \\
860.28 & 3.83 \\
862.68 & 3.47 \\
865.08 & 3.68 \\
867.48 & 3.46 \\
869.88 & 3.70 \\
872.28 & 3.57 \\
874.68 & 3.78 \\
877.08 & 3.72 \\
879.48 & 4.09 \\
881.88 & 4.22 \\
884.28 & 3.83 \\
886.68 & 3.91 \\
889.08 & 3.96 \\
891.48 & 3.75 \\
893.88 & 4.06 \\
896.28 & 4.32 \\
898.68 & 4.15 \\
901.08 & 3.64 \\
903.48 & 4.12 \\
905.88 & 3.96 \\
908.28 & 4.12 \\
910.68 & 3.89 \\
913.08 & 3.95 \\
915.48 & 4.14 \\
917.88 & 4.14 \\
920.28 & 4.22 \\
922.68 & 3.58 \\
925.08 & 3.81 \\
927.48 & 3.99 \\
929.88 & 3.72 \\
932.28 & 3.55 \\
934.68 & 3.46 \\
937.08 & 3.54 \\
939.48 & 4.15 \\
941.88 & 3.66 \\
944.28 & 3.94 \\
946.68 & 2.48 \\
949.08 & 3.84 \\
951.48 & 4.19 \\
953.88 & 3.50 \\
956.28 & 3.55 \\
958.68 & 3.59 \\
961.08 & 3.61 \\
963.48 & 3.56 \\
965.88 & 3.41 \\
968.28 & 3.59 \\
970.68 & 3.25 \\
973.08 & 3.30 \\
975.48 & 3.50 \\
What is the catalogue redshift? 0.215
